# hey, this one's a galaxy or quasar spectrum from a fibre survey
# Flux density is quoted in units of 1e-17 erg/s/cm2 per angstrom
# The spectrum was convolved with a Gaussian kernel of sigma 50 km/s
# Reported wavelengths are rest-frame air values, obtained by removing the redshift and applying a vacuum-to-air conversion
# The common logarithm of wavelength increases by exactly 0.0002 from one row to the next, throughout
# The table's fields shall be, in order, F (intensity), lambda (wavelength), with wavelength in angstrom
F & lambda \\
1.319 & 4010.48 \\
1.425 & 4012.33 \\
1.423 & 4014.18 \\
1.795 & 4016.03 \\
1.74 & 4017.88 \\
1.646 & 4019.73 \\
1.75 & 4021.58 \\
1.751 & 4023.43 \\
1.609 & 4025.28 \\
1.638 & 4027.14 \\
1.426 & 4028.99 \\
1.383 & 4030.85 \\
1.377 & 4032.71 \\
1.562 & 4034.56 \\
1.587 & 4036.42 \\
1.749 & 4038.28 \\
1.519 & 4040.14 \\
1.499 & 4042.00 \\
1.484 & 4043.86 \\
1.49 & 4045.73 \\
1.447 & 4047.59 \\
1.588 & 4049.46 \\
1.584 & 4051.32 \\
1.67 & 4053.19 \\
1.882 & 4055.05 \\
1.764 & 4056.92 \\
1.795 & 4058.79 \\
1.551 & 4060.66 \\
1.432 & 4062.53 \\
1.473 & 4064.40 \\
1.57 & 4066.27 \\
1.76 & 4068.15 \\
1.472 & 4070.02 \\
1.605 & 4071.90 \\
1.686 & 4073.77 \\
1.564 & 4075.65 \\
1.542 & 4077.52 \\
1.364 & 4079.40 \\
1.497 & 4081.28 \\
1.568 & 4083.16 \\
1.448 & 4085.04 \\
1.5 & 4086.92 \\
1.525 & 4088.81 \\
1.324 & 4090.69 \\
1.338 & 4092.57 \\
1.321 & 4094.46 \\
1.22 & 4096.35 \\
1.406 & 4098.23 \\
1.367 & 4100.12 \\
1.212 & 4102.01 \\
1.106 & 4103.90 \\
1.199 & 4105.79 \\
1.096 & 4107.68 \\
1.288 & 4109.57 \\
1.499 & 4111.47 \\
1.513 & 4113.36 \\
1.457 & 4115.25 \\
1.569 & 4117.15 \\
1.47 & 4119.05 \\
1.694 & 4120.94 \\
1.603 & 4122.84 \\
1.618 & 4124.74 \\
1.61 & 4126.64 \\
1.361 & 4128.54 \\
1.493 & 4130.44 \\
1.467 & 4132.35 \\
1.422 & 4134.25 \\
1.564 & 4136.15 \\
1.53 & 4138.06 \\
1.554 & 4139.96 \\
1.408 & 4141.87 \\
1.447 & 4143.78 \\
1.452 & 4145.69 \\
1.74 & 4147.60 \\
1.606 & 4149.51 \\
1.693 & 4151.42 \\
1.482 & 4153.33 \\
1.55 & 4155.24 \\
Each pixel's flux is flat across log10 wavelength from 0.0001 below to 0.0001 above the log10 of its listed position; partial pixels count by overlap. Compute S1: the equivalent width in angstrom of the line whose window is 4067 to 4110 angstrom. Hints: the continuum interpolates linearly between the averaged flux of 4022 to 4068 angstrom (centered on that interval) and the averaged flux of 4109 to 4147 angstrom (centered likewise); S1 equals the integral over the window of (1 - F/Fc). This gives 3.7 angstrom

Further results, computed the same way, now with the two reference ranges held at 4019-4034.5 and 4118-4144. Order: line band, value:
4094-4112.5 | 3.2 angstrom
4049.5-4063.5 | -1.0 angstrom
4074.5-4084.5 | 0.2 angstrom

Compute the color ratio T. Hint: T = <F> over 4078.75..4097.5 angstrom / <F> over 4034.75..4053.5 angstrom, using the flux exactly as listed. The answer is 0.9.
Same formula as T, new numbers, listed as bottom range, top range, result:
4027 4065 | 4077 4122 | 0.89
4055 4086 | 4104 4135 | 0.92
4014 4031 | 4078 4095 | 0.88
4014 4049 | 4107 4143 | 0.94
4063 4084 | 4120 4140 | 0.99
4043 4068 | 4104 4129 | 0.91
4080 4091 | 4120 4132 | 1.05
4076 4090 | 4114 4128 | 1.05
